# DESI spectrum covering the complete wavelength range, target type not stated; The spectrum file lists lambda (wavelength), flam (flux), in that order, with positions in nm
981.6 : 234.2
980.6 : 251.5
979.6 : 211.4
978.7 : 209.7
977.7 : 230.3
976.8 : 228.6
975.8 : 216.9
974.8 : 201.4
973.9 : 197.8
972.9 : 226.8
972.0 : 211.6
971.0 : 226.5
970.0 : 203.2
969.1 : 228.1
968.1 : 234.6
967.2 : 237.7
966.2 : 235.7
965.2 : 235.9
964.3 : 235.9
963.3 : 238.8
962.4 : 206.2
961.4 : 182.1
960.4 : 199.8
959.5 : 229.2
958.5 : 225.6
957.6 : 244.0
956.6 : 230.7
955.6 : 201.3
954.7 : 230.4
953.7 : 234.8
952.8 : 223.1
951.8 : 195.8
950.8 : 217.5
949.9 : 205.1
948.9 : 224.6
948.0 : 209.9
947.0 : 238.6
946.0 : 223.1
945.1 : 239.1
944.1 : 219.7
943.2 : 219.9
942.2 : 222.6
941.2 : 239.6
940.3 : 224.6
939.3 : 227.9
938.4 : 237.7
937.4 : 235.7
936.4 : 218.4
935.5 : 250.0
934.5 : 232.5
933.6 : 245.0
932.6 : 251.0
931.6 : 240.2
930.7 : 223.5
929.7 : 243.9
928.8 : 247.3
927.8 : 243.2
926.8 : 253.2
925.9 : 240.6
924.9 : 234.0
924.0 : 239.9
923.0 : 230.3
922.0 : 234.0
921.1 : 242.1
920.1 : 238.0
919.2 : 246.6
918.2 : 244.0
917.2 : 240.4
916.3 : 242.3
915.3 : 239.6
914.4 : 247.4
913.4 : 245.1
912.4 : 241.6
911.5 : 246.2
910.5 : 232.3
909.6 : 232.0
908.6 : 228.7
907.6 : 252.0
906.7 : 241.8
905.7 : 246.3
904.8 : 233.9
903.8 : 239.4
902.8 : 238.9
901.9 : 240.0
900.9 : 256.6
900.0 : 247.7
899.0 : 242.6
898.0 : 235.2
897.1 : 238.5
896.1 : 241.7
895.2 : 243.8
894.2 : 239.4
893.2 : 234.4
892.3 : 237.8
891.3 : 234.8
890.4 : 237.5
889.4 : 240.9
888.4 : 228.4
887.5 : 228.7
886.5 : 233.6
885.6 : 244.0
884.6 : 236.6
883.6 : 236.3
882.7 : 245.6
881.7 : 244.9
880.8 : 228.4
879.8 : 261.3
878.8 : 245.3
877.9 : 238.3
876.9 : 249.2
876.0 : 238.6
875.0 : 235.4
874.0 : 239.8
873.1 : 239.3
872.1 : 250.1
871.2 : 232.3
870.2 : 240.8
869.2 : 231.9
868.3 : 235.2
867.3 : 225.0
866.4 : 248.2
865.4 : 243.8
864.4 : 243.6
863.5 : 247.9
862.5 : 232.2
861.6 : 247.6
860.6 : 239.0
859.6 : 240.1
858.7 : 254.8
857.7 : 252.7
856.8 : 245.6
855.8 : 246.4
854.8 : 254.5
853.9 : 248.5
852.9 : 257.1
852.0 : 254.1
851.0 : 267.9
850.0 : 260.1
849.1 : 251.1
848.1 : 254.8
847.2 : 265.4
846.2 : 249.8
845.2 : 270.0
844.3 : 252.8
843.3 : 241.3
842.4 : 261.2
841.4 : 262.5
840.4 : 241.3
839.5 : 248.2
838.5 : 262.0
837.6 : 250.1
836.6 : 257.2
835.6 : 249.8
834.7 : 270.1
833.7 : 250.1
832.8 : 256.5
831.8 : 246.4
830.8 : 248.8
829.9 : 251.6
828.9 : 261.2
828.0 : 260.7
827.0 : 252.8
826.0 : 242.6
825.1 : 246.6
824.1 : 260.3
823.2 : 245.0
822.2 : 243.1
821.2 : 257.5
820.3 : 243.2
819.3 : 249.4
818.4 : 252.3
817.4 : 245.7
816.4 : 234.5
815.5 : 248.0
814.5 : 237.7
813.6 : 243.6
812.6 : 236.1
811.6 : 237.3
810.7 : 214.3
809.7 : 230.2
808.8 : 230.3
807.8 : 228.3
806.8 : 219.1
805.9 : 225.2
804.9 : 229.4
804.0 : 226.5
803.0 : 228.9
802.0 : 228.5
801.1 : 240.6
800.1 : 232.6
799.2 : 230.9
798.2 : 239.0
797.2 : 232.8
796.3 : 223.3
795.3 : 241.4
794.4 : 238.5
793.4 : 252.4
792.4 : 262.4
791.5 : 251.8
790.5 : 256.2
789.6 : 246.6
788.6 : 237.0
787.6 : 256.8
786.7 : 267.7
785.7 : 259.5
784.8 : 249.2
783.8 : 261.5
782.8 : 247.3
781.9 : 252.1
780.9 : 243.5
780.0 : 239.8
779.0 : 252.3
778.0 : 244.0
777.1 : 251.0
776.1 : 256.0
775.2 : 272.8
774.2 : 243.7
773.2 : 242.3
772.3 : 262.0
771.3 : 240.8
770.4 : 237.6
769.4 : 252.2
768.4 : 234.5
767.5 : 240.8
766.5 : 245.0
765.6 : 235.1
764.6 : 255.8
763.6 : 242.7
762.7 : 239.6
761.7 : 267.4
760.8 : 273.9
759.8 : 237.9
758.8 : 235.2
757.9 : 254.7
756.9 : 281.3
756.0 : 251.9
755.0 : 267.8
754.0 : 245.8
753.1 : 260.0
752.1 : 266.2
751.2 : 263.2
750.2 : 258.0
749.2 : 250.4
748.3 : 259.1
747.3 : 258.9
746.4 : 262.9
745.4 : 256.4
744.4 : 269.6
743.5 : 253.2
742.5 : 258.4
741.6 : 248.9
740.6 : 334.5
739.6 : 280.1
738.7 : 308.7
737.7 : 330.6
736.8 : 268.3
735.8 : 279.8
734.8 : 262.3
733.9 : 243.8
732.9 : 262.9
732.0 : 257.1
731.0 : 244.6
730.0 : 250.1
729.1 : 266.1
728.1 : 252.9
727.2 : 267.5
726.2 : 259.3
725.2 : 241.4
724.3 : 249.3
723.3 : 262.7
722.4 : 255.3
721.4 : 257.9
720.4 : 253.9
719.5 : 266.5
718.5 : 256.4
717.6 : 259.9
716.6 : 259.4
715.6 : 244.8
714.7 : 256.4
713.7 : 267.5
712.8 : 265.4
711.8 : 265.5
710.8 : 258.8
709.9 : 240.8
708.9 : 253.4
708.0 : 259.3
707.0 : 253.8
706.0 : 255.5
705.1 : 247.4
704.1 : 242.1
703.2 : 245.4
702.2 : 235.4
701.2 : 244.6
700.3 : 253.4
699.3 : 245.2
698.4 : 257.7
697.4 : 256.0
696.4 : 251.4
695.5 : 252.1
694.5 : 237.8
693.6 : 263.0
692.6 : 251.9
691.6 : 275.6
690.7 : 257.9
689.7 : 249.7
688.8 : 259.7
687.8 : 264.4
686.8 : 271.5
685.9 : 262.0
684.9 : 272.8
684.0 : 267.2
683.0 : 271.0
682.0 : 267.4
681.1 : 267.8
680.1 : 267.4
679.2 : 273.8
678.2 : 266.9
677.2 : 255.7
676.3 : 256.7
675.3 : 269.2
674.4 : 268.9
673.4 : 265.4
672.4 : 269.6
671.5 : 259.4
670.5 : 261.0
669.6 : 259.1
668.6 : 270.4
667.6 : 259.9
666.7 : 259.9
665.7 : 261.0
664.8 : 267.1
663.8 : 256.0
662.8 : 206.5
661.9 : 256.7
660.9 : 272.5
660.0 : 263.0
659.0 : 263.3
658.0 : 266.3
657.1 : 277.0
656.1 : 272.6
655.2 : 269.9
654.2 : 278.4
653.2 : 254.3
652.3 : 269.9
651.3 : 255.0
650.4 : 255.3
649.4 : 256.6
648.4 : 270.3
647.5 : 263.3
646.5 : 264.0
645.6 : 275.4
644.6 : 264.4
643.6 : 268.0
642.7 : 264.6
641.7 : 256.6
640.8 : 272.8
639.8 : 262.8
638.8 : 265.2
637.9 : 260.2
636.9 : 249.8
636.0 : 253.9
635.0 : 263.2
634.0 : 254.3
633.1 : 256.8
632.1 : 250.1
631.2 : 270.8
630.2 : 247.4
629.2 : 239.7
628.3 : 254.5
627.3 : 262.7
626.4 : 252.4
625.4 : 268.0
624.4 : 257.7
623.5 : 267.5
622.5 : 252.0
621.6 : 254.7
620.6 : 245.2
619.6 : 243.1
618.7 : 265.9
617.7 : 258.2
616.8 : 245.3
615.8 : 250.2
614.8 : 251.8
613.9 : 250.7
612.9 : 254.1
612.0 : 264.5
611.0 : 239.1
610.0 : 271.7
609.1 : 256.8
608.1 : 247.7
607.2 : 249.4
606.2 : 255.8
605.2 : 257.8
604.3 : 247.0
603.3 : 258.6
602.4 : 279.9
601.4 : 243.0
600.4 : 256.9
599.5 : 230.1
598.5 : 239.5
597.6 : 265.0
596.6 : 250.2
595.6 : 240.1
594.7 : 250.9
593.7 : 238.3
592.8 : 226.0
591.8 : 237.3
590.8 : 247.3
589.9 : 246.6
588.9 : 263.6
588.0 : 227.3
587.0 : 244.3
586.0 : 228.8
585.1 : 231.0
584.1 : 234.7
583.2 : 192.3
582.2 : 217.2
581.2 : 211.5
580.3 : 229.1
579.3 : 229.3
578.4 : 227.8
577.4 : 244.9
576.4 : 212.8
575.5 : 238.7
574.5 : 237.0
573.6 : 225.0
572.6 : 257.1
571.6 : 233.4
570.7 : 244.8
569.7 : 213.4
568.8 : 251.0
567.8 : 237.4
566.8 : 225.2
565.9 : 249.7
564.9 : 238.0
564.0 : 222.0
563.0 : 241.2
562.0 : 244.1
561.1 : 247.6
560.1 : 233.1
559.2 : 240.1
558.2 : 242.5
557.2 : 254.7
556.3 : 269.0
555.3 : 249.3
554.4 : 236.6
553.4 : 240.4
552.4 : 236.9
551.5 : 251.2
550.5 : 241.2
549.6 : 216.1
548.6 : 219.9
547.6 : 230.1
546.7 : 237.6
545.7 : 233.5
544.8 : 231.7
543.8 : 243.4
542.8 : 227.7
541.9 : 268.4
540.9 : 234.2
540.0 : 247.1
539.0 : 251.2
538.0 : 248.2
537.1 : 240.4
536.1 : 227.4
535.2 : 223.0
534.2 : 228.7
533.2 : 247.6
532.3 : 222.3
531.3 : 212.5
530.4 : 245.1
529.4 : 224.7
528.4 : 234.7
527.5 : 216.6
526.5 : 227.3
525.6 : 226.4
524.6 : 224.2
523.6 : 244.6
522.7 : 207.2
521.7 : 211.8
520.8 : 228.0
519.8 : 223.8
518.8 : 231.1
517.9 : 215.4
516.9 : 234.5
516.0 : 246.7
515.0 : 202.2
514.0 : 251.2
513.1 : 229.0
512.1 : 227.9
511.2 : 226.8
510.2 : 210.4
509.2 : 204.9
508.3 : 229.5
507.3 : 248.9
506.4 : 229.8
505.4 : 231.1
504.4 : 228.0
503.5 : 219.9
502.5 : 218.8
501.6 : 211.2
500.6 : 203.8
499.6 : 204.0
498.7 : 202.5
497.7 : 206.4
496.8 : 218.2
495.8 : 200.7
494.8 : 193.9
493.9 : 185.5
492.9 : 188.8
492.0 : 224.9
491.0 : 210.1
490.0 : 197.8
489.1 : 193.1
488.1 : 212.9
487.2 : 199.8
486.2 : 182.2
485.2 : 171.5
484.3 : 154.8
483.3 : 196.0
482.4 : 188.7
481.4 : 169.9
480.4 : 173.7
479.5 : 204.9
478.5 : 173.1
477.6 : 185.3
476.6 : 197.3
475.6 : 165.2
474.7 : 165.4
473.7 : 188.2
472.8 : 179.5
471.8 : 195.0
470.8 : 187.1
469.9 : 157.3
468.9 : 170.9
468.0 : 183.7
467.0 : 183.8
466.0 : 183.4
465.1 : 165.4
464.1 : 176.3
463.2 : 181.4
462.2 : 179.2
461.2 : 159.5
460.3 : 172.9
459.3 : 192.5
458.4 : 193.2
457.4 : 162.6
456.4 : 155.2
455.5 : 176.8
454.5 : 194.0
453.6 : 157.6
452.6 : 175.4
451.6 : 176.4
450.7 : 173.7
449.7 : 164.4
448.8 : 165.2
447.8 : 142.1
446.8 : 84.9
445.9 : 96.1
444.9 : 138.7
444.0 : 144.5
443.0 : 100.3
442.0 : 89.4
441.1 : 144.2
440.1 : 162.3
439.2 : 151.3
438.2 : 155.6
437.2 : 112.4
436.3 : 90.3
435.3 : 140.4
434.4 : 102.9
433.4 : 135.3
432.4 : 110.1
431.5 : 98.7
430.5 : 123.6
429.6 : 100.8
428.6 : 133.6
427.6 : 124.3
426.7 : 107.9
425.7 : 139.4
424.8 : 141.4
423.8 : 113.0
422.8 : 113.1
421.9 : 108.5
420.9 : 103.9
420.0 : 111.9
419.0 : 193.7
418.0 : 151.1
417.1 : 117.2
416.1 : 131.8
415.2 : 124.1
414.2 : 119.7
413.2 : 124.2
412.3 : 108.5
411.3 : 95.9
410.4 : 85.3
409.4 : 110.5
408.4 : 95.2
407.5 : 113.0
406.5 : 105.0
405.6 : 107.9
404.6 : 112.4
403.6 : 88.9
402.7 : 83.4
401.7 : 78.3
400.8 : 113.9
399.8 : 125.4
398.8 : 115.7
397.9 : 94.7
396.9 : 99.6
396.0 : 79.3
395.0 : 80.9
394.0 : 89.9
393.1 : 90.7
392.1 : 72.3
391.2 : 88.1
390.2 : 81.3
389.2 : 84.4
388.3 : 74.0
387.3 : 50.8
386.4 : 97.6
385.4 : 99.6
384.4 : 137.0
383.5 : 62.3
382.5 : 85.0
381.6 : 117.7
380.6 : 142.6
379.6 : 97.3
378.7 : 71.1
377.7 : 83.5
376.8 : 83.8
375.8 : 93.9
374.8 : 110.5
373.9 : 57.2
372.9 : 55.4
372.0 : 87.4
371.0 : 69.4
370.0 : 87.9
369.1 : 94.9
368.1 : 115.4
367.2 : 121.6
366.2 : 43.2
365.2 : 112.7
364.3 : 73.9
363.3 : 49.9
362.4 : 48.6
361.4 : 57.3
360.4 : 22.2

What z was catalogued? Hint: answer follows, 0.124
